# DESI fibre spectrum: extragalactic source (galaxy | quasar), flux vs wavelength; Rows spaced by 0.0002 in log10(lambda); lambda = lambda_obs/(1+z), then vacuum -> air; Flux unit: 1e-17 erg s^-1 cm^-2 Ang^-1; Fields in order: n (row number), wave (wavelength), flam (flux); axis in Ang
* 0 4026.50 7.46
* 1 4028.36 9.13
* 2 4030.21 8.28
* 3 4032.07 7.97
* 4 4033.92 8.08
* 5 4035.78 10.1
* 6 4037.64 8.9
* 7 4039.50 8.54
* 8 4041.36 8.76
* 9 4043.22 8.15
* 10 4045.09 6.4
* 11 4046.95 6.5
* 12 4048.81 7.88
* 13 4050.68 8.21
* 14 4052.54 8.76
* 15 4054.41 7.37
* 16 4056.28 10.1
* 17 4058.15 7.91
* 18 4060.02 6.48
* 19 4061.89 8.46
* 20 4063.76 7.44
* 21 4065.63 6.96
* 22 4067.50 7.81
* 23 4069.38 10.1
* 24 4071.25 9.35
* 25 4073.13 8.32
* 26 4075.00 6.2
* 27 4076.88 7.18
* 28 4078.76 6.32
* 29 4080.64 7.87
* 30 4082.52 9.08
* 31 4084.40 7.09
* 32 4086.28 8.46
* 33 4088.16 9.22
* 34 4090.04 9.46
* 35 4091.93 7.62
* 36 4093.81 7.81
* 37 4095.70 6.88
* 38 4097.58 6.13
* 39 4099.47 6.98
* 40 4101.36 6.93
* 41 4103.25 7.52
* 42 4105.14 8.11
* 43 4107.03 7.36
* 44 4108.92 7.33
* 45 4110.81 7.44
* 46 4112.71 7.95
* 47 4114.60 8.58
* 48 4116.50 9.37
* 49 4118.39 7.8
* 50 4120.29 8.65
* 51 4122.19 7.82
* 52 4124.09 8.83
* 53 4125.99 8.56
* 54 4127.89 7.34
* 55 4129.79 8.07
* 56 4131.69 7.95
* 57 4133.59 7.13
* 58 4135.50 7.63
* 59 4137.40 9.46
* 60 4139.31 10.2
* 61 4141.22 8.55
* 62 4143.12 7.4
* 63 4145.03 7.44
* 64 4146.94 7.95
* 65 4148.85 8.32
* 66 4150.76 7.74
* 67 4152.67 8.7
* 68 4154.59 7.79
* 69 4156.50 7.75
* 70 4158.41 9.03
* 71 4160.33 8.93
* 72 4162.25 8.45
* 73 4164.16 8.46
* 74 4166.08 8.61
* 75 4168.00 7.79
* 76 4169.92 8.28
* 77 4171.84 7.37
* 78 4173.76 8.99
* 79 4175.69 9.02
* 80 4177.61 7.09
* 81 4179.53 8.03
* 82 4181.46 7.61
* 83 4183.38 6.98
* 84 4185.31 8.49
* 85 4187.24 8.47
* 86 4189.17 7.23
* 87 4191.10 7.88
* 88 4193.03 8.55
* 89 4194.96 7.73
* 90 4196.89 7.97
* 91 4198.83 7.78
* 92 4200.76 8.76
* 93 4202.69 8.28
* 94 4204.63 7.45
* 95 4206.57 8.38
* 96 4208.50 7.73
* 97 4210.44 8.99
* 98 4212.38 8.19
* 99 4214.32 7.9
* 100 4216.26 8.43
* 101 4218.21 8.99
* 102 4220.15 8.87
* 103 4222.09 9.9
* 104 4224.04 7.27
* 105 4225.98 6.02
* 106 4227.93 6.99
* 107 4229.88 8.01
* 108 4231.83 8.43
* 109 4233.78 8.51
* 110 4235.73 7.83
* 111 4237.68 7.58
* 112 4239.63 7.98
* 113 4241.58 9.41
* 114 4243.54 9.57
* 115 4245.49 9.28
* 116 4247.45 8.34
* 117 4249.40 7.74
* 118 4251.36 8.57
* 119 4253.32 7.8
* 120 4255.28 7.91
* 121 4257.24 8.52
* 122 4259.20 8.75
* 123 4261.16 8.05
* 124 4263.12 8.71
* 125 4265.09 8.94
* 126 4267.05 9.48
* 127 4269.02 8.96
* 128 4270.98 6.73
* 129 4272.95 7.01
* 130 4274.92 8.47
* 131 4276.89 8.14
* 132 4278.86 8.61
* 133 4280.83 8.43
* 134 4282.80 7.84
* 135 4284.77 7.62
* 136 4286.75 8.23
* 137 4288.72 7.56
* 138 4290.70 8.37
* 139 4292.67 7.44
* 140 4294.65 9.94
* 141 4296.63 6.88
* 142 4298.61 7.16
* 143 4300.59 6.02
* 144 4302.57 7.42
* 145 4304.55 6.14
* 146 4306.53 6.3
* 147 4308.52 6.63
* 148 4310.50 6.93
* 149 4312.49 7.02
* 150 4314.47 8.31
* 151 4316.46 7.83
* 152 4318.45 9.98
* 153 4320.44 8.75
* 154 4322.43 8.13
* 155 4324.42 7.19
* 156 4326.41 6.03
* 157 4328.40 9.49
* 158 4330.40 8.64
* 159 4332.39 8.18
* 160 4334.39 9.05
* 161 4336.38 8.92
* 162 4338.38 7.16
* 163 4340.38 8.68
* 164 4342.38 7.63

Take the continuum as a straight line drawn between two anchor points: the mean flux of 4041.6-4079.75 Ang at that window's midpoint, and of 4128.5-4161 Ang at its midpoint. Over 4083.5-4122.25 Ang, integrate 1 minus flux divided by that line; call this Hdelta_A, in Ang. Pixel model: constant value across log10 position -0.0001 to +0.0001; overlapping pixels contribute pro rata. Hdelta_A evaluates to 0.9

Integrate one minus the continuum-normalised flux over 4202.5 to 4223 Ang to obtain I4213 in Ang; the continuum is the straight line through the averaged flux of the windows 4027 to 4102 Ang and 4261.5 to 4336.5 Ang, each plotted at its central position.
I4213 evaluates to -1.35 Ang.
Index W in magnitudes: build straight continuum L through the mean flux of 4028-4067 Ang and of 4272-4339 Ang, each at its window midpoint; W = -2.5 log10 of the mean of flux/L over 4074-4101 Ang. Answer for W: 0.066 mag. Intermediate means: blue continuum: 8.1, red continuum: 7.82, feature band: 7.58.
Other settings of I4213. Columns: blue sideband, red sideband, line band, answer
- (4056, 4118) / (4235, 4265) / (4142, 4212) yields 0.59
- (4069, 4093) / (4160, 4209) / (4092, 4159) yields 1.32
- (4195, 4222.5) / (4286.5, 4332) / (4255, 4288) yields -1.39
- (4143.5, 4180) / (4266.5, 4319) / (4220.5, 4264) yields -1.89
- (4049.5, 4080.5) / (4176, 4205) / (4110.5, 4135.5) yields -0.59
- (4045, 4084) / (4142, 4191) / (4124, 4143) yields -0.72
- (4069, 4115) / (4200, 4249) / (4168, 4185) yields 0.33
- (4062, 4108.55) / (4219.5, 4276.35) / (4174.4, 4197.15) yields 0.38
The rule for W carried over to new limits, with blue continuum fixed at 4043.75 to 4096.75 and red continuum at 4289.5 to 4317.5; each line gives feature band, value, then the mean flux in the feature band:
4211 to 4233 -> -0.08 mag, 8.11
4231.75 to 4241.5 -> -0.09 mag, 8.16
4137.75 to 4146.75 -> -0.10 mag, 8.43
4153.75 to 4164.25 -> -0.10 mag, 8.41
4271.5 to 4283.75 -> -0.09 mag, 8.03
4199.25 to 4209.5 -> -0.08 mag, 8.11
